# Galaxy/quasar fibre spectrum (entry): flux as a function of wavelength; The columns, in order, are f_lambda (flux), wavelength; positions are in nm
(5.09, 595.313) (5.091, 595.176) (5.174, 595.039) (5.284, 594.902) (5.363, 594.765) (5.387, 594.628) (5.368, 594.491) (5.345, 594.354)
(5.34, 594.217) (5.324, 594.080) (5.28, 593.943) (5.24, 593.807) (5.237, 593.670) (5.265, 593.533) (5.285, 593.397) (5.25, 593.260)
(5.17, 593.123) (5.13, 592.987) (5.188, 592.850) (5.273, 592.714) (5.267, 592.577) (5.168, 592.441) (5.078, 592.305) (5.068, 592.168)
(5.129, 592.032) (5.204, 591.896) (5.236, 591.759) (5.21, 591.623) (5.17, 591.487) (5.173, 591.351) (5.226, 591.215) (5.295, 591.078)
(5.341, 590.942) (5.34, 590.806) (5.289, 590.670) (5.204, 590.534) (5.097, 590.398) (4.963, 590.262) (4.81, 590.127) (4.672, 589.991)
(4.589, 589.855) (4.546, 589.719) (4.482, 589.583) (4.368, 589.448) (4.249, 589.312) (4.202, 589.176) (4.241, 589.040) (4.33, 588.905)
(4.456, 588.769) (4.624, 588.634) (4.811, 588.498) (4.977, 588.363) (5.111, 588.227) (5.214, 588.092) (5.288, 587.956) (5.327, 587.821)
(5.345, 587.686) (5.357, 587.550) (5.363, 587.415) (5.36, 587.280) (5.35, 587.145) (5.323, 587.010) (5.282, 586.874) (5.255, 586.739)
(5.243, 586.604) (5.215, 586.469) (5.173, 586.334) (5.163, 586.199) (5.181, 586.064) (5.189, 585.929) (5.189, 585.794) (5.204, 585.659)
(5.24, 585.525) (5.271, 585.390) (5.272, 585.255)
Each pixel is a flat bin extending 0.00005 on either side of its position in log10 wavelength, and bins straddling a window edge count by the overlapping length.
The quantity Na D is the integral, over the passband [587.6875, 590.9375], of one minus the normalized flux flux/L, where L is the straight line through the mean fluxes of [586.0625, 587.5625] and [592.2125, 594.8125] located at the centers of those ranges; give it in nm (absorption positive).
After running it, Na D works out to 0.28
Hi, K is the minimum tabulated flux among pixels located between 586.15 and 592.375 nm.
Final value 4.202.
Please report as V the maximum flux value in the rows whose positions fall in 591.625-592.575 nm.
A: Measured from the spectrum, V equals 5.236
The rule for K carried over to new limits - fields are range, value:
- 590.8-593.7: 5.068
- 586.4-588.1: 5.214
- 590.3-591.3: 5.097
